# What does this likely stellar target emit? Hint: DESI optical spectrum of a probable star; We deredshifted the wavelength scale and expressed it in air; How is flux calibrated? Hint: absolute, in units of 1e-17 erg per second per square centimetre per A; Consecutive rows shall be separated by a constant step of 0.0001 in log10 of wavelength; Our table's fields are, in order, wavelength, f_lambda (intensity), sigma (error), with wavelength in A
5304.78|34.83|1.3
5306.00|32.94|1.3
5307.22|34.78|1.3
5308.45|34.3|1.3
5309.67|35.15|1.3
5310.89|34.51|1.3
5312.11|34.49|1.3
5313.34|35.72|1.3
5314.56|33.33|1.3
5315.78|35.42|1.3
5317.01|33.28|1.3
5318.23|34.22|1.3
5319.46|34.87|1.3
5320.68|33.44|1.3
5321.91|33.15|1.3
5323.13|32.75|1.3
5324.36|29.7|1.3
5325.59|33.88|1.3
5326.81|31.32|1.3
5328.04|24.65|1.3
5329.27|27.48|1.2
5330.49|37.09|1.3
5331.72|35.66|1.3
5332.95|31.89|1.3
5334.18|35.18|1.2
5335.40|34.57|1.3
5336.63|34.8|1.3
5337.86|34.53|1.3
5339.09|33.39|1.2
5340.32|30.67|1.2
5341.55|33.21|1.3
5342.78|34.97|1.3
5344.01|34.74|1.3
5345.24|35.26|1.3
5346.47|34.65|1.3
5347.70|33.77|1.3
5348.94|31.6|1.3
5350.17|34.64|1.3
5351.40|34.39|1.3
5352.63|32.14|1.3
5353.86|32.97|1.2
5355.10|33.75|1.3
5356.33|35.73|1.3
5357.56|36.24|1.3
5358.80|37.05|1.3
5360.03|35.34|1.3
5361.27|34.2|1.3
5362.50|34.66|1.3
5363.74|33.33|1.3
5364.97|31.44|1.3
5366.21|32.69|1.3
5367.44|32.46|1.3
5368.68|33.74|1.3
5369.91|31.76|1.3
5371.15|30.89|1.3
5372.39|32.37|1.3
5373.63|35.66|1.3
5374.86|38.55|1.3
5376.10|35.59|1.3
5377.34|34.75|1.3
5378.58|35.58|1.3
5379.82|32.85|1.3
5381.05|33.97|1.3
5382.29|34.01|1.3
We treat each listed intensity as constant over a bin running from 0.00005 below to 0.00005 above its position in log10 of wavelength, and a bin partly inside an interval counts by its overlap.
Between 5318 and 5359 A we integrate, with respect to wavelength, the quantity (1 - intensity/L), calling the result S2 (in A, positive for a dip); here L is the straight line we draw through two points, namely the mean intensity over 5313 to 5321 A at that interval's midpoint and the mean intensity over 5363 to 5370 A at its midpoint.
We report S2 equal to 0.2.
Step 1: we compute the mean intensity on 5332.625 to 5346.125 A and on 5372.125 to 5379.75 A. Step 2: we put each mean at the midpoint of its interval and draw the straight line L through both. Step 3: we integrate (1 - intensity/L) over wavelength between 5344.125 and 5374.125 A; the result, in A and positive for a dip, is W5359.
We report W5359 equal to 0.81 A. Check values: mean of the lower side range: 34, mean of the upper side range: 35.4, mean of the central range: 33.8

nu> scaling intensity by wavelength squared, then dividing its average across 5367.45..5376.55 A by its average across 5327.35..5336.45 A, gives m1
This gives 1.06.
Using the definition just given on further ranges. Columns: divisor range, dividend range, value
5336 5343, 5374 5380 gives 1.08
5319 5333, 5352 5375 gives 1.07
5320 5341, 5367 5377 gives 1.06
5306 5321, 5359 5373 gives 0.98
